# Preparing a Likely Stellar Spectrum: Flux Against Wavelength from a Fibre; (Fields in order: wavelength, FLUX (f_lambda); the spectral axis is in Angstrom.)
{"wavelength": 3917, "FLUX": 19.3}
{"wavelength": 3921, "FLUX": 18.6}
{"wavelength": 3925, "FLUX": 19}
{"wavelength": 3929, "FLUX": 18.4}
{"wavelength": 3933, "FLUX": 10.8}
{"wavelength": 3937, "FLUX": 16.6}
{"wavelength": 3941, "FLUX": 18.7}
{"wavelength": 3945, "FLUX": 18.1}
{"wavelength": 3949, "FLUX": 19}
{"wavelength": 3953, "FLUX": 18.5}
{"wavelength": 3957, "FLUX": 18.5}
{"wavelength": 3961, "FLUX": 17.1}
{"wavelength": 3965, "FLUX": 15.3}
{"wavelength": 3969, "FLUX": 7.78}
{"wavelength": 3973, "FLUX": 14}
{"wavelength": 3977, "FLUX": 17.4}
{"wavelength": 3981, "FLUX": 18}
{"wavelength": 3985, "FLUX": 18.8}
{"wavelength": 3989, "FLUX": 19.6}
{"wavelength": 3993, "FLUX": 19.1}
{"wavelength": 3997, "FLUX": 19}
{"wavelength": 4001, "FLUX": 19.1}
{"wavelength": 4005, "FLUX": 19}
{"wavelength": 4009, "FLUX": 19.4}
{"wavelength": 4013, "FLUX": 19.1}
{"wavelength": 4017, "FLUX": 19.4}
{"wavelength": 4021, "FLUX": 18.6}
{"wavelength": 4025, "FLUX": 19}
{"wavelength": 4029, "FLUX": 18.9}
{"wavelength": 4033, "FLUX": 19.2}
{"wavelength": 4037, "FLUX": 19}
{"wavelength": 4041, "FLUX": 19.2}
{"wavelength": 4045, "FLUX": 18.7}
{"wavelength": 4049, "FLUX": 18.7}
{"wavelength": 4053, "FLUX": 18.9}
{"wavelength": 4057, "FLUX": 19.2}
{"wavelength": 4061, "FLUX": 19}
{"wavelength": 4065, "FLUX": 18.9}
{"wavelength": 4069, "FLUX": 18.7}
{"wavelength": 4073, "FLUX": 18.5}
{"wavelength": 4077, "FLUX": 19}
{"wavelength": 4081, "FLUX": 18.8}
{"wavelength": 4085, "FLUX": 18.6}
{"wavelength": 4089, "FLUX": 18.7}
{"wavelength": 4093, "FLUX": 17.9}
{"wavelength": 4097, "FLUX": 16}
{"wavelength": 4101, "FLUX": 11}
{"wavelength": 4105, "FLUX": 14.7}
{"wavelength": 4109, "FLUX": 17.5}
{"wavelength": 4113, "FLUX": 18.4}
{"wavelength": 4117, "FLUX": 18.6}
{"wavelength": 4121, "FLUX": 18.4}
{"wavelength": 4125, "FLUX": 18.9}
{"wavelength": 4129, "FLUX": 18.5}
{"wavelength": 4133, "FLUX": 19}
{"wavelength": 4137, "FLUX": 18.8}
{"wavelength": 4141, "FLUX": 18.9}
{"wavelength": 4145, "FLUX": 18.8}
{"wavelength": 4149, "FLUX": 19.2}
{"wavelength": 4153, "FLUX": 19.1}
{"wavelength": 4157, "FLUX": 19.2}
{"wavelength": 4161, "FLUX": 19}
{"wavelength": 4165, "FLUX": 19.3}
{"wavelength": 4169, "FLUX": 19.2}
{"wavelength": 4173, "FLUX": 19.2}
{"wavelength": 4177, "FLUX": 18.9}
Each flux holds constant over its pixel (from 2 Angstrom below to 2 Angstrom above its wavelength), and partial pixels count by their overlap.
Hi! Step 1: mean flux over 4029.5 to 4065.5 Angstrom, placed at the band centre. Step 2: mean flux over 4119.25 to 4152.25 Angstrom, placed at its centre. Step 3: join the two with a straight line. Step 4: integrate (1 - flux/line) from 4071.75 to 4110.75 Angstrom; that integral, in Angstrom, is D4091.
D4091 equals 3.8 Angstrom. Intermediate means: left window 19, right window 18.8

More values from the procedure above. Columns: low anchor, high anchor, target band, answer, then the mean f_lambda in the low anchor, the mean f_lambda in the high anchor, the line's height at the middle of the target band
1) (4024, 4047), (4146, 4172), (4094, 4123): 4.1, 19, 19.2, 19.1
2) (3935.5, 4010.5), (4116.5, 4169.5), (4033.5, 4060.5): -1.2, 17.5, 18.9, 18.1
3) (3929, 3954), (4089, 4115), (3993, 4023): -4.4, 17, 16.1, 16.6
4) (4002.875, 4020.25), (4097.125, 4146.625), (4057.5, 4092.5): -1.0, 19.2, 17.6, 18.2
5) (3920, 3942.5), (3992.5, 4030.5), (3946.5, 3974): 2.8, 16.9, 19.1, 17.7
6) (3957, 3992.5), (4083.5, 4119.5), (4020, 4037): -2.5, 16.3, 16.8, 16.5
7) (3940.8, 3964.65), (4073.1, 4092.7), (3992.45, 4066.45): -2.4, 18.1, 18.7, 18.4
